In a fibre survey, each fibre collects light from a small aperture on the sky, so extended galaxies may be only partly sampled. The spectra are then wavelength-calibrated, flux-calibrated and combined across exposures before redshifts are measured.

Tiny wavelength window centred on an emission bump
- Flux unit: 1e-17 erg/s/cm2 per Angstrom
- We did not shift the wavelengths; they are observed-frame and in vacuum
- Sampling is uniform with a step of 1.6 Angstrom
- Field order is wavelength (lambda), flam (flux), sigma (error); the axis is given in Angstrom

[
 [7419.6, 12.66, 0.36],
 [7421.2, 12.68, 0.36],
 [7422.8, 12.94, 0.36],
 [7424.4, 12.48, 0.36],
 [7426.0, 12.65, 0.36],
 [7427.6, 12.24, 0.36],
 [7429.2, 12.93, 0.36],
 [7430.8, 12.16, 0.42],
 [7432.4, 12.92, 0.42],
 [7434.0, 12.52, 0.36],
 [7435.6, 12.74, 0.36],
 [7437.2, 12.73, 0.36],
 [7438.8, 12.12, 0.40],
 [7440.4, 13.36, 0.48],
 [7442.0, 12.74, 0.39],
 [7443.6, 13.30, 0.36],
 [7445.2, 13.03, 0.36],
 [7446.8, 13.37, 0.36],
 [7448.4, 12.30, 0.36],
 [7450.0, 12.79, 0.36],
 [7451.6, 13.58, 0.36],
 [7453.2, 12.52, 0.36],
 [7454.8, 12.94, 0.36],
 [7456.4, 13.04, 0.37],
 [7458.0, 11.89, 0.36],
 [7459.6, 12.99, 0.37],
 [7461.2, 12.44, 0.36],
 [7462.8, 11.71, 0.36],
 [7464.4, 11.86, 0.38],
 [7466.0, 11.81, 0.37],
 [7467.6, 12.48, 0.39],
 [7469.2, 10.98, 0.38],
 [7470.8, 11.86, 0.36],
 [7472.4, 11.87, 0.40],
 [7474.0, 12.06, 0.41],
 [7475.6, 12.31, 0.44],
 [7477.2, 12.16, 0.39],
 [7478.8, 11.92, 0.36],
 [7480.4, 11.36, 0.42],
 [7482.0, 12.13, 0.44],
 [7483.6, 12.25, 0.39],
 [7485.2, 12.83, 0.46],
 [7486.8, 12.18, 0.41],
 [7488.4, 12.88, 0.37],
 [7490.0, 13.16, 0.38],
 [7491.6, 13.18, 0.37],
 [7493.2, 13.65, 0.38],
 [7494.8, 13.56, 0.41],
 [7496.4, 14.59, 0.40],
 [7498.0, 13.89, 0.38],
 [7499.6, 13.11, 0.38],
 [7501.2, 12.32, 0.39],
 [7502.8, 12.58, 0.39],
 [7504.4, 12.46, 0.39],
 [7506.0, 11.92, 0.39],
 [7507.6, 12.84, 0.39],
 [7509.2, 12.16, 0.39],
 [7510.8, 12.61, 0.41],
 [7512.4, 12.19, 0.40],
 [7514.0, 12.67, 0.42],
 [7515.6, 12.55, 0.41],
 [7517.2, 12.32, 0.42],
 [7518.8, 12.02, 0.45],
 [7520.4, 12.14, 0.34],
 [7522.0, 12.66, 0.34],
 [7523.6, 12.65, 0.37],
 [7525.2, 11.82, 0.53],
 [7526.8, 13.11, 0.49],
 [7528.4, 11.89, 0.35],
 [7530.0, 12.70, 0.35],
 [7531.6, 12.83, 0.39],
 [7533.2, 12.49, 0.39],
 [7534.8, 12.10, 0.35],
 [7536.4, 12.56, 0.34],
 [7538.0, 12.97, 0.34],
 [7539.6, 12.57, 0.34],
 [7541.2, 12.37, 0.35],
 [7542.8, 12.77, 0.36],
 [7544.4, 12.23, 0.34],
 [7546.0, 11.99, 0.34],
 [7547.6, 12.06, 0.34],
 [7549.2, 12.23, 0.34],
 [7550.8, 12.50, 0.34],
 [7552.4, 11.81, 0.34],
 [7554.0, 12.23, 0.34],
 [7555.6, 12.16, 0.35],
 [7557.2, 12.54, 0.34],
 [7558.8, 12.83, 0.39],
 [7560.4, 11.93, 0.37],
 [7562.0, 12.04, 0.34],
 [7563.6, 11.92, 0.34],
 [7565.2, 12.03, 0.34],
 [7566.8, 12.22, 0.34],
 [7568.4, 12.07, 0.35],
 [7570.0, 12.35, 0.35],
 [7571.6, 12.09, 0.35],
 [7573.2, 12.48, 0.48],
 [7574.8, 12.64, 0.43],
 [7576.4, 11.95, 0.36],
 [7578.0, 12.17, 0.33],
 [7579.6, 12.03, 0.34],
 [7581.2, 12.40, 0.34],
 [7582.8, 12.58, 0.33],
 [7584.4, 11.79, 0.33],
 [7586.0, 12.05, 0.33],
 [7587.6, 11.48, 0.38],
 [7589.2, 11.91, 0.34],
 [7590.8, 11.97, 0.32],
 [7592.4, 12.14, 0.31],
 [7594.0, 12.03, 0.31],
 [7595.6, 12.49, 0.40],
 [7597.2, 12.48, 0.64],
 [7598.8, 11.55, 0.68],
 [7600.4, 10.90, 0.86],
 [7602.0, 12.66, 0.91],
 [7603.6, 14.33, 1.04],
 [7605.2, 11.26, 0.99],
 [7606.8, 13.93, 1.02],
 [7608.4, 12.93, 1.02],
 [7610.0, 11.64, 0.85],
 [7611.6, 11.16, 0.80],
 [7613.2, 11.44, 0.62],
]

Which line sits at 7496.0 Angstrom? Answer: [N II] 6583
